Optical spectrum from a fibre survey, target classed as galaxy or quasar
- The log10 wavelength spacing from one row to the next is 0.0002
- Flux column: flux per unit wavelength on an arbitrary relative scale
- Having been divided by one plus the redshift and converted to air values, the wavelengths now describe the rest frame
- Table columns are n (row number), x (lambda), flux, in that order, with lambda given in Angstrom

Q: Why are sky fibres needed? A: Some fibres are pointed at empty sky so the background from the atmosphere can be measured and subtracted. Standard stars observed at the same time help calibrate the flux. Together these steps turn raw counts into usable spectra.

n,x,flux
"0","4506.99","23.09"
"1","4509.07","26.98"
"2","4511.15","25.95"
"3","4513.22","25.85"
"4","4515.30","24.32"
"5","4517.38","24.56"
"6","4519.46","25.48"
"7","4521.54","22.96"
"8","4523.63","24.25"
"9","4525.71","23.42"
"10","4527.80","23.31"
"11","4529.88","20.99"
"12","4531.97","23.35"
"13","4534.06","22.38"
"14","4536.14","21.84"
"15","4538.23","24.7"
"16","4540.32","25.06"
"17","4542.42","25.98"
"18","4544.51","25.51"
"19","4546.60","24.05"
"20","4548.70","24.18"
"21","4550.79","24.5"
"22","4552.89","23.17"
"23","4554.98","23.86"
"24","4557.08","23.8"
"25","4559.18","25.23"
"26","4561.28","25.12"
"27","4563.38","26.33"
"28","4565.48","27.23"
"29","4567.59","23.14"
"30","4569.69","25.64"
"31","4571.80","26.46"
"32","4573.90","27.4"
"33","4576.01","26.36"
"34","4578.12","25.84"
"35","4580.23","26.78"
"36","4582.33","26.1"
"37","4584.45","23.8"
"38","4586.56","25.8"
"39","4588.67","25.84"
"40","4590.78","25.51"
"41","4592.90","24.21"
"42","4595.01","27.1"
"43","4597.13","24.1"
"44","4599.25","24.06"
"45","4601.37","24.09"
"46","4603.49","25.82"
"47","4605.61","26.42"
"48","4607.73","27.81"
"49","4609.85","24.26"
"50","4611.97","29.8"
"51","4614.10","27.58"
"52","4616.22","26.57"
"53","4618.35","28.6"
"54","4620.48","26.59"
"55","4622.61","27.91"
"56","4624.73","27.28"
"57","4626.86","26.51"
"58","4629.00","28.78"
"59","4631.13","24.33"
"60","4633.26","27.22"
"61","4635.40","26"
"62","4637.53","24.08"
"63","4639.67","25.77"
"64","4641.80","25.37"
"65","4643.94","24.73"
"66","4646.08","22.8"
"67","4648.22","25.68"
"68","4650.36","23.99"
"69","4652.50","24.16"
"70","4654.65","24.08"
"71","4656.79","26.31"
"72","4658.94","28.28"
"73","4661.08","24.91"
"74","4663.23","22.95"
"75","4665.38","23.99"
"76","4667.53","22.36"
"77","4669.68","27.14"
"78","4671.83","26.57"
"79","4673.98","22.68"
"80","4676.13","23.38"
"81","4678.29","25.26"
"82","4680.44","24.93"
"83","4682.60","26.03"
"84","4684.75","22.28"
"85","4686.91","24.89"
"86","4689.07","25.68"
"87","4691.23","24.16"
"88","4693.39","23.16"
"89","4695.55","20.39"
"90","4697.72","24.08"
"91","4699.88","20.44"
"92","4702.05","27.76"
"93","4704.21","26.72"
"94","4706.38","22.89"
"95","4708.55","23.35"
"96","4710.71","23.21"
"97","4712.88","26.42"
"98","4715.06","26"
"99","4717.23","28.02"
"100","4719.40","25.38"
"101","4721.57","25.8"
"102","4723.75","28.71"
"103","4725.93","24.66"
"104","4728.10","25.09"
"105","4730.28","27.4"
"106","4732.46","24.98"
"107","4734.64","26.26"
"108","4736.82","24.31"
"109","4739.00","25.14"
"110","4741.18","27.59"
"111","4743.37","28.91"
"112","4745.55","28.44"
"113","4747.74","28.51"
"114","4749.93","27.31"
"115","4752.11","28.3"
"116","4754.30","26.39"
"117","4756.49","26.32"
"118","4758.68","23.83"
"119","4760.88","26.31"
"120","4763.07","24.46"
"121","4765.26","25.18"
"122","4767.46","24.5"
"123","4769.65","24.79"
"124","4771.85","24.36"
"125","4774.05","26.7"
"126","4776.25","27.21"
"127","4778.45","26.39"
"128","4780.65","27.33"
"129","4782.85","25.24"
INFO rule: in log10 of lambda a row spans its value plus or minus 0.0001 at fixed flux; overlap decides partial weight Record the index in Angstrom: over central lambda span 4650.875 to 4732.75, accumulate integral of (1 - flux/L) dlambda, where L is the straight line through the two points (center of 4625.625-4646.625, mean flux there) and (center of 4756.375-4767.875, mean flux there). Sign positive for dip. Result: 1.7 Angstrom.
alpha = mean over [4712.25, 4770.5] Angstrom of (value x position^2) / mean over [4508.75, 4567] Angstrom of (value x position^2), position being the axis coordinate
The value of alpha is 1.2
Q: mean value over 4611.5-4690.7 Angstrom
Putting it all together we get 25.5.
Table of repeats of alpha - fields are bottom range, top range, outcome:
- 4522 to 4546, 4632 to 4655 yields 1.10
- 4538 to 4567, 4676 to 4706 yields 1.03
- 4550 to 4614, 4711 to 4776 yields 1.10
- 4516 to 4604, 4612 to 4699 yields 1.06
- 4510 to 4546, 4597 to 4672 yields 1.12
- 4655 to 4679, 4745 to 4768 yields 1.10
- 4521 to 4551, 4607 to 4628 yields 1.19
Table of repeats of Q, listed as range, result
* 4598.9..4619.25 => 26.6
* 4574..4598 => 25.7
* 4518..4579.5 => 24.5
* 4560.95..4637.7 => 26.2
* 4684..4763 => 25.5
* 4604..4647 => 26.4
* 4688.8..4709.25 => 23.8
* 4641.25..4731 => 24.8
